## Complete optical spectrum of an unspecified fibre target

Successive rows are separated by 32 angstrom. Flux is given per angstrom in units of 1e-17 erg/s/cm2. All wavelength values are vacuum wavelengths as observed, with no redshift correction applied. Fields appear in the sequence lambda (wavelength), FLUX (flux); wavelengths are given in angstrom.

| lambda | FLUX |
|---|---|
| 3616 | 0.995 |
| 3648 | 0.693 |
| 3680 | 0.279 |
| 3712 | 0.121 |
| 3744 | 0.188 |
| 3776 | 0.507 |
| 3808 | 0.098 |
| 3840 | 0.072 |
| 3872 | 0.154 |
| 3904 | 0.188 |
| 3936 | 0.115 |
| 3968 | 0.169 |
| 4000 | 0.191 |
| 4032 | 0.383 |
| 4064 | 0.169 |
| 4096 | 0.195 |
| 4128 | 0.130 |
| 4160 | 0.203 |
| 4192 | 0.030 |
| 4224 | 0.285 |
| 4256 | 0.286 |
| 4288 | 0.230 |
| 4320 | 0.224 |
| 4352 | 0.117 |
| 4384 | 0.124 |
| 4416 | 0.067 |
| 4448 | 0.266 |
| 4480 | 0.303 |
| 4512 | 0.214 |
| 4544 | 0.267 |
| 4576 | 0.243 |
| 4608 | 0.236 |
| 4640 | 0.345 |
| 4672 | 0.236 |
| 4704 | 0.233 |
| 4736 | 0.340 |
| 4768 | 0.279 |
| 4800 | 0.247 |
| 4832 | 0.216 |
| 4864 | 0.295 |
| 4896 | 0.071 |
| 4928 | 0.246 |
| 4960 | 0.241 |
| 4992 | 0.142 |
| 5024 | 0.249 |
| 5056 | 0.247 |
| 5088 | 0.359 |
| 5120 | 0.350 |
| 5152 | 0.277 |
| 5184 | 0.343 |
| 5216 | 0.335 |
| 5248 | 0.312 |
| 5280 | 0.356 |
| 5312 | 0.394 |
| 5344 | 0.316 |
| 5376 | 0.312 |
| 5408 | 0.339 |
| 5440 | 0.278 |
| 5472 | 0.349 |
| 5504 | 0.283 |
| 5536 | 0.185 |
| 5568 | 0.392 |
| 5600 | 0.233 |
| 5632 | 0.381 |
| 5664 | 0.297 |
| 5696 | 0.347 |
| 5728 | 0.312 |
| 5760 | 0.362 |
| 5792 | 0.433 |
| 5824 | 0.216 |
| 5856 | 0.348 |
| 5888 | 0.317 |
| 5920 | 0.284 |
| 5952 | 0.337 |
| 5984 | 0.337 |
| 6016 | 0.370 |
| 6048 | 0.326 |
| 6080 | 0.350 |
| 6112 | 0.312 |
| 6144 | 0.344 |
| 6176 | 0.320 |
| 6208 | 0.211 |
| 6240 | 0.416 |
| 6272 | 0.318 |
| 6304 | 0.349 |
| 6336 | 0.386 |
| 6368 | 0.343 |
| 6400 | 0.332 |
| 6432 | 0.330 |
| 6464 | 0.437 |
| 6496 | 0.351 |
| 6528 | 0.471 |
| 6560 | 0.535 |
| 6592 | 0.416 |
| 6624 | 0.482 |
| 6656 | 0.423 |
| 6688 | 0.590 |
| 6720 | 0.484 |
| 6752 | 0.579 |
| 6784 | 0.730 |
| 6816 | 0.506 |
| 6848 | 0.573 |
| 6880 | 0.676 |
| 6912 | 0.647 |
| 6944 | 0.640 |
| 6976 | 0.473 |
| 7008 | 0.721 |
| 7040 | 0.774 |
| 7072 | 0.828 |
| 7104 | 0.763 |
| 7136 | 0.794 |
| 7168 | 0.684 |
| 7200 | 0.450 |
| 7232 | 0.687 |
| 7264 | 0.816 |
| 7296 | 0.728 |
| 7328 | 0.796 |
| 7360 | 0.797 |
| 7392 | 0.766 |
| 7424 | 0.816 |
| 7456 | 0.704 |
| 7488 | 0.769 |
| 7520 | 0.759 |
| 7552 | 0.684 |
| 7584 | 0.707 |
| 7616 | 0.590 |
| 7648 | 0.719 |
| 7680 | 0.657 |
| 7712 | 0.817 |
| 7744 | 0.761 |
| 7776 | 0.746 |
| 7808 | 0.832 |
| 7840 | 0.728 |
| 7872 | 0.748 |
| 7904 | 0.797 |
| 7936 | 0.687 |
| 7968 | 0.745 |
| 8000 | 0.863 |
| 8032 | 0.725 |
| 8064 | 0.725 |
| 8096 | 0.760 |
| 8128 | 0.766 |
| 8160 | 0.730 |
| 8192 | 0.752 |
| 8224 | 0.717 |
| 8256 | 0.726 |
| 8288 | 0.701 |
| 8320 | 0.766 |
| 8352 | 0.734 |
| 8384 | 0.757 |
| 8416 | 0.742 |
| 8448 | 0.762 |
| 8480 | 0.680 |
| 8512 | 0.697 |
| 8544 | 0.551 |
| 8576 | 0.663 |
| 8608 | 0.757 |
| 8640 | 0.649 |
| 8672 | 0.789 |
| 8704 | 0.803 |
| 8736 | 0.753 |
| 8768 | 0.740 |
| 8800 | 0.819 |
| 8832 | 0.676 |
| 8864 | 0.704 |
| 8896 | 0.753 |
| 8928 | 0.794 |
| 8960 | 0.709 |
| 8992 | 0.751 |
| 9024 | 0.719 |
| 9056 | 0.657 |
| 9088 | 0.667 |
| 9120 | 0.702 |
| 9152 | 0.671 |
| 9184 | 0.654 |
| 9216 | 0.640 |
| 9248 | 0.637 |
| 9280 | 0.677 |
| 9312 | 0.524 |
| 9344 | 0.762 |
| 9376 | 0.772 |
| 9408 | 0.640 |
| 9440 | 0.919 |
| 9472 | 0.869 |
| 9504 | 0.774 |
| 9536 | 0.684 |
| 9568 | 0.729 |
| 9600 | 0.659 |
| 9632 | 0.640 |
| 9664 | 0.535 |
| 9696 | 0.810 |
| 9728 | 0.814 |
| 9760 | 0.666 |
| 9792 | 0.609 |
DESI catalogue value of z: 0.755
